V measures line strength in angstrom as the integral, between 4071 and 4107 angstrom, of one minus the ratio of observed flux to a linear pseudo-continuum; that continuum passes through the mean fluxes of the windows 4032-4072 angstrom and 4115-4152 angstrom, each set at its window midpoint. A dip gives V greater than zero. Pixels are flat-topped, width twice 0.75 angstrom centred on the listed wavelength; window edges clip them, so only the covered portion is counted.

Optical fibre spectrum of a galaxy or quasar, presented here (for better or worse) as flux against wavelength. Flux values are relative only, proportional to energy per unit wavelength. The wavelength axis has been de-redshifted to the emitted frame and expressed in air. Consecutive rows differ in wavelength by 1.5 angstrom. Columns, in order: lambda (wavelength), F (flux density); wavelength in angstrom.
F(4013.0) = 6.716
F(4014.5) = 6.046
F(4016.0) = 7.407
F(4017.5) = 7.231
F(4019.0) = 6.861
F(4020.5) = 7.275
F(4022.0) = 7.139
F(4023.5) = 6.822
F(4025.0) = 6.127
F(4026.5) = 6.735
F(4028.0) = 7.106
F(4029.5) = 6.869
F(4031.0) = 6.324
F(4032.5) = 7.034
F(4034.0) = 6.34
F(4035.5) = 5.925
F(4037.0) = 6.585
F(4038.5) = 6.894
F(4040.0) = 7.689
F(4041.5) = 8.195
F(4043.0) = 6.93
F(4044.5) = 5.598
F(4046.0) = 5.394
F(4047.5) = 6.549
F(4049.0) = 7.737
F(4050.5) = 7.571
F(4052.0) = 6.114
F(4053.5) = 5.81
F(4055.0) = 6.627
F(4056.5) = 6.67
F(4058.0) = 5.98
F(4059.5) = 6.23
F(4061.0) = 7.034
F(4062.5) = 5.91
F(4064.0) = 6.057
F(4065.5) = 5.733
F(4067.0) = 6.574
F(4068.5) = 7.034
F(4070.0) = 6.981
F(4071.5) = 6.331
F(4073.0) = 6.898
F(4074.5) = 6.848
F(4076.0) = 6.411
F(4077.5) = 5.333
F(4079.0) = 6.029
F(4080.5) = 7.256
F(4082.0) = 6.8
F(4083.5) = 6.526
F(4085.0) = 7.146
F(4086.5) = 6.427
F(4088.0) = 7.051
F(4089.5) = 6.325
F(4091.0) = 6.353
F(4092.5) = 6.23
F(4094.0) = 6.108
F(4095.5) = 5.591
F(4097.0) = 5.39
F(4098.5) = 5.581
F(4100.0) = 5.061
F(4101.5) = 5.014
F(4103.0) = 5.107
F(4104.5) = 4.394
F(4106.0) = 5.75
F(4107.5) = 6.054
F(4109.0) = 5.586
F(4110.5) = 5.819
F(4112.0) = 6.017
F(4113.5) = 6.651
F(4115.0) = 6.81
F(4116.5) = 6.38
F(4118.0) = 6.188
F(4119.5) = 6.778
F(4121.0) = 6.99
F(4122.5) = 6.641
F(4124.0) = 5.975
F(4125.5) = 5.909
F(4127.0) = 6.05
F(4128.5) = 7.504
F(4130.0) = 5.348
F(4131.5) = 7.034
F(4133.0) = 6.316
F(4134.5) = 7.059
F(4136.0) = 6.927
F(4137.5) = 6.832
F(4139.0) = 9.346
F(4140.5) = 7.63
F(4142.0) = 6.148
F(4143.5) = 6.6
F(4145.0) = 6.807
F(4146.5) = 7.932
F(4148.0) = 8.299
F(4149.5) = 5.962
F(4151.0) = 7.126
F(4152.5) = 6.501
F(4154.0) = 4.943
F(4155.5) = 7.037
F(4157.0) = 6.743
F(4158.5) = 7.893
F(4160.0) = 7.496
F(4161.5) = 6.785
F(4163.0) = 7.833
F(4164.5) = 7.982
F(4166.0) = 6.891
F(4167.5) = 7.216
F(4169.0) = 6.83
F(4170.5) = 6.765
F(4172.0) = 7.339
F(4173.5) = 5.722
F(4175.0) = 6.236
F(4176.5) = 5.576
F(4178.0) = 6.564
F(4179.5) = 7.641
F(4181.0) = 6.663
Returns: 3.25 angstrom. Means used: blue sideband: 6.57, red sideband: 6.82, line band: 6.08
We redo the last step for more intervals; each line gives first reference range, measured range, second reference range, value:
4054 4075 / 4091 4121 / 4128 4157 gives 3.8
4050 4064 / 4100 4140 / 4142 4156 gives 2.0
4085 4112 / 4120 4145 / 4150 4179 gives -1.8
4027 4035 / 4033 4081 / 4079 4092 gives 1.1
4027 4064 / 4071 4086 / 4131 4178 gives 0.4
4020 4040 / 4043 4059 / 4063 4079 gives 0.3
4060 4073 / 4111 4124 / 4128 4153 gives 0.7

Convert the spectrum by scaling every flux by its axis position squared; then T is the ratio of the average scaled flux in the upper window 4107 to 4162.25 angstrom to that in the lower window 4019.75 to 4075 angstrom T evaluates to 1.06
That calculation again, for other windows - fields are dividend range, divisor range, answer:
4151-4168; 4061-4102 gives 1.16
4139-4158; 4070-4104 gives 1.16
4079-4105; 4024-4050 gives 0.92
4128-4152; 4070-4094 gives 1.11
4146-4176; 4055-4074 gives 1.13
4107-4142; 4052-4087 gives 1.05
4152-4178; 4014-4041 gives 1.07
